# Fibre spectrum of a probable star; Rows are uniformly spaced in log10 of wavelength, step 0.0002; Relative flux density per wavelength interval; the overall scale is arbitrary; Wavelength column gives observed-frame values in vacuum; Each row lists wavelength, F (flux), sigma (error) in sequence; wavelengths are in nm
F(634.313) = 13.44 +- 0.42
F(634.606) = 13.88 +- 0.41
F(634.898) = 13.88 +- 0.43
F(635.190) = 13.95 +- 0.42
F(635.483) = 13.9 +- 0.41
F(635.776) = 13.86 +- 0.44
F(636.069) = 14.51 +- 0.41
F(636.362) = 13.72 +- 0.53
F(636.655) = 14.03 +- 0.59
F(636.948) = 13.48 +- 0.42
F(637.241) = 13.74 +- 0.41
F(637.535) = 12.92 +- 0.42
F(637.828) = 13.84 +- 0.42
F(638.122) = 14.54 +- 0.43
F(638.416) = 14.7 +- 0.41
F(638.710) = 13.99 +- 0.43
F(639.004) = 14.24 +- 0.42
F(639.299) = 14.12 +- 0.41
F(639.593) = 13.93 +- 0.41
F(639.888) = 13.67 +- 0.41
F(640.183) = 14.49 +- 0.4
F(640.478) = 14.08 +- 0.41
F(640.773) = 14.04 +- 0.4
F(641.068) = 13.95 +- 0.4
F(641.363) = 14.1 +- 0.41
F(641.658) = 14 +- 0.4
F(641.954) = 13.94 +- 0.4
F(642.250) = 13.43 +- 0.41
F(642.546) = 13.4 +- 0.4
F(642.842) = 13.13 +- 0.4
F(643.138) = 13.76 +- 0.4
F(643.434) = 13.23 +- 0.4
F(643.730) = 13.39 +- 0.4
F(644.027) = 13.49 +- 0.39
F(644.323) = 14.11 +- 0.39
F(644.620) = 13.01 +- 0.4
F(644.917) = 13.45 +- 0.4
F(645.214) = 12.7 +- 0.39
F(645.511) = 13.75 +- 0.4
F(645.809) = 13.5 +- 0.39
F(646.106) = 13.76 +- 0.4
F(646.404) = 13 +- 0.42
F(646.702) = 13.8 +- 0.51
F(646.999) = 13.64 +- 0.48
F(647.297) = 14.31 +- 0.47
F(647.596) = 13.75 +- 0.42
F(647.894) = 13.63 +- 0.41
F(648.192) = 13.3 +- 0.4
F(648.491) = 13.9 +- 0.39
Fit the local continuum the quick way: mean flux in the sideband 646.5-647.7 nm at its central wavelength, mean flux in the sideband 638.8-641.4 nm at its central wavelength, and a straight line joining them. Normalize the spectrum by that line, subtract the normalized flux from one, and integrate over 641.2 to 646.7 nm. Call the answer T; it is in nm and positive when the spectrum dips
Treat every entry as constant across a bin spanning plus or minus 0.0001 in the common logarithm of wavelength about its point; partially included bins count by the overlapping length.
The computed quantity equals 0.167 nm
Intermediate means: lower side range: 14.1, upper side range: 13.8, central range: 13.5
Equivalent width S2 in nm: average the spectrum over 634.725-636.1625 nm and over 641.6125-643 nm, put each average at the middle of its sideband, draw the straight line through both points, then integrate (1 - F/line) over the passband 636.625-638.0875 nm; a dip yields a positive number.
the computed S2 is 0.02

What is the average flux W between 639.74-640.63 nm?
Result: 14.1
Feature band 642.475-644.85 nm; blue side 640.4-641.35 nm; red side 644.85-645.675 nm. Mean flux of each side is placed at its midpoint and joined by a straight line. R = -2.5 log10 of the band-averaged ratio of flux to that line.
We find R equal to 0.009 mag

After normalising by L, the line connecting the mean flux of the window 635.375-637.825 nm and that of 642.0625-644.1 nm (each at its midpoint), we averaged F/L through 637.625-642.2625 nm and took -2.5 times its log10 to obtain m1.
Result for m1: -0.04 mag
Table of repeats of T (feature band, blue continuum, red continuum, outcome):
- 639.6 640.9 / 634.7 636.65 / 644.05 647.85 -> -0.025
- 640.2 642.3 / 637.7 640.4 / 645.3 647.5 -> 0.003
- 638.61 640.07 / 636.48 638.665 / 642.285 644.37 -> -0.025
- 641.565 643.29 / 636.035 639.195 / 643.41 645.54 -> -0.005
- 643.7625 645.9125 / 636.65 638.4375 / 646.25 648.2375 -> 0.042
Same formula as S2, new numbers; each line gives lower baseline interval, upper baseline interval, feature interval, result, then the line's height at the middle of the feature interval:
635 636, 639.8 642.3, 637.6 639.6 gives -0.03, 14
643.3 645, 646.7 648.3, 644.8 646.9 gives 0.03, 13.6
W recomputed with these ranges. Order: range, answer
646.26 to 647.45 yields 13.7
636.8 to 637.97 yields 13.5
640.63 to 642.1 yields 14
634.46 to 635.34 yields 13.9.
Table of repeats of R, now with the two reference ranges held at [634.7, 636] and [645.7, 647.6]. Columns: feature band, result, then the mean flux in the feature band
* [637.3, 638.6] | -0.01 mag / 14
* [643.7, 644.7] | 0.01 mag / 13.5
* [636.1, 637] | 0.00 mag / 13.9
